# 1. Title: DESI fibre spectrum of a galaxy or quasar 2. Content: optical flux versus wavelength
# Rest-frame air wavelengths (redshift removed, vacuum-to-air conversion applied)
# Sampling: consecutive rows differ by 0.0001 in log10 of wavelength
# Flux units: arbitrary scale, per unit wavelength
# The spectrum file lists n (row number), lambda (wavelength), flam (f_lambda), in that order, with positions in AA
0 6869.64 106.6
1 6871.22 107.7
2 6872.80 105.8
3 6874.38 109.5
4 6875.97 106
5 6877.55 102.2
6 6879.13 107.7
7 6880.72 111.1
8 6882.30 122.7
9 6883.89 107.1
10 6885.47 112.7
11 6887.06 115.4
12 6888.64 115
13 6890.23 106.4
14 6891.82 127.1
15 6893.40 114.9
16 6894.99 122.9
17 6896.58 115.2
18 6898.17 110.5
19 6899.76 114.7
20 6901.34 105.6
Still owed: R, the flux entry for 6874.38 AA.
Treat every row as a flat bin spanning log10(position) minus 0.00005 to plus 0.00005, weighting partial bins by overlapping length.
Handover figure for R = 109.5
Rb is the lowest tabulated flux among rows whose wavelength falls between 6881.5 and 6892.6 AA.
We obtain 106.4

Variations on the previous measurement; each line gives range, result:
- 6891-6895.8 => 114.9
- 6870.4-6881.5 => 102.2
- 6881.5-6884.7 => 107.1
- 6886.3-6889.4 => 115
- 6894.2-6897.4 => 115.2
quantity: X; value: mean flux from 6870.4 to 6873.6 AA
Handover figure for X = 107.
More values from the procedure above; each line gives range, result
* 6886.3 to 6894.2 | 116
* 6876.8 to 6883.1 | 111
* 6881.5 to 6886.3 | 114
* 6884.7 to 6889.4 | 114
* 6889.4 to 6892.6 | 116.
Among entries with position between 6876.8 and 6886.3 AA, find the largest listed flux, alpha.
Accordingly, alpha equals 122.7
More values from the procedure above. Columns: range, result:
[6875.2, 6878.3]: 106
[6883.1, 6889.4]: 115.4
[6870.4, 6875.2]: 109.5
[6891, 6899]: 127.1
